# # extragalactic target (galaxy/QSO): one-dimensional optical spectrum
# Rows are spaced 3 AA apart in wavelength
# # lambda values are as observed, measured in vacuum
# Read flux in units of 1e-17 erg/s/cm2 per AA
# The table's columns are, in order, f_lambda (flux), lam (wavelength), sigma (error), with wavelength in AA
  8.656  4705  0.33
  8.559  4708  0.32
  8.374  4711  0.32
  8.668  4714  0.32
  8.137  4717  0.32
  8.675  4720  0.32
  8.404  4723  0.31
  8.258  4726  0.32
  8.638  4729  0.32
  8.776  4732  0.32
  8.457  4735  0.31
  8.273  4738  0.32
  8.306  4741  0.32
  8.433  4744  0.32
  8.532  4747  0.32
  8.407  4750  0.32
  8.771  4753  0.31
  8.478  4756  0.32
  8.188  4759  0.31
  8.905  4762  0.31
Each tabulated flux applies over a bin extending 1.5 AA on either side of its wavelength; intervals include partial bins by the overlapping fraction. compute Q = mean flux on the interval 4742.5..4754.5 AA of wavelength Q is 8.54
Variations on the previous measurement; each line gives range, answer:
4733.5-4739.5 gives 8.37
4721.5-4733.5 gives 8.52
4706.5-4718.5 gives 8.43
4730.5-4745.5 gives 8.45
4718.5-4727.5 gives 8.45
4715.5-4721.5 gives 8.41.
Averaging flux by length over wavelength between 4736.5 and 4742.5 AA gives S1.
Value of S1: 8.29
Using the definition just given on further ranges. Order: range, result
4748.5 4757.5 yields 8.55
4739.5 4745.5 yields 8.37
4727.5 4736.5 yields 8.62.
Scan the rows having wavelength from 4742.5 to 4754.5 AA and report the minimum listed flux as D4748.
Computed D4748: 8.407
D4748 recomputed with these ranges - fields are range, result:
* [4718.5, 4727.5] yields 8.258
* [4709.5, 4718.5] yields 8.137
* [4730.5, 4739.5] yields 8.273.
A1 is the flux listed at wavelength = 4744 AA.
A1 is 8.433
